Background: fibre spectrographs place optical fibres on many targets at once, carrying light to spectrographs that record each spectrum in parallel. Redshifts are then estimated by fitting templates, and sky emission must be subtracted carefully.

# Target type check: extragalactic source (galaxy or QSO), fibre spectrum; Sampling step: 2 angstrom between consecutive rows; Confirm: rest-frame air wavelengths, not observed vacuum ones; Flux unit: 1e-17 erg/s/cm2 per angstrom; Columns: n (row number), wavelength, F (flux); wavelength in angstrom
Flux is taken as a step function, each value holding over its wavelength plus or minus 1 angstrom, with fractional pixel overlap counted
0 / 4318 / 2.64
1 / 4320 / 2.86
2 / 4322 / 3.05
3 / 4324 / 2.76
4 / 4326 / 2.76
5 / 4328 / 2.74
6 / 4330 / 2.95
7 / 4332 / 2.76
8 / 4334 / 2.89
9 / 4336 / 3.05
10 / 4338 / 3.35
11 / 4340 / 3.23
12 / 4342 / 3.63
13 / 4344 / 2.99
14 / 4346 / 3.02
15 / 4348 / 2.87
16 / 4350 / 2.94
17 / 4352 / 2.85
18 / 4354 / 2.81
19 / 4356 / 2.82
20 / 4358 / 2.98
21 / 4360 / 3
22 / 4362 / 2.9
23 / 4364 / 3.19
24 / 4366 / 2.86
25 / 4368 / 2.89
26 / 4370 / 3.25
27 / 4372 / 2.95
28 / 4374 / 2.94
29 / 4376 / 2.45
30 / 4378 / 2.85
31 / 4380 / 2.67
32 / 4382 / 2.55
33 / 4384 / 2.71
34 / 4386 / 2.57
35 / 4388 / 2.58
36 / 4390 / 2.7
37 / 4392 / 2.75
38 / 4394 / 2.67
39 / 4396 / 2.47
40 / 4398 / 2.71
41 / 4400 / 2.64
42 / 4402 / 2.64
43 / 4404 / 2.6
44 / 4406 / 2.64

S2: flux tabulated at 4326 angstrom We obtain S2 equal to 2.76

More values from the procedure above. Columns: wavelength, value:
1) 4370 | 3.25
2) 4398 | 2.71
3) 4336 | 3.05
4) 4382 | 2.55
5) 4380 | 2.67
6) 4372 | 2.95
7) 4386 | 2.57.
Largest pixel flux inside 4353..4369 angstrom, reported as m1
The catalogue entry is 3.19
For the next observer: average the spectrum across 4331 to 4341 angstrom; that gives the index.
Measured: 3.06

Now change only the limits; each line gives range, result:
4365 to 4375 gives 2.98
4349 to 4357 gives 2.85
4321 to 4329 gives 2.83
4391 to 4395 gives 2.71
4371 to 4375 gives 2.95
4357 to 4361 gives 2.99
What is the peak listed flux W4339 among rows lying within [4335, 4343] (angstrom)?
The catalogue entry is 3.63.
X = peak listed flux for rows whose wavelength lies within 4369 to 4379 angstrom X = 3.25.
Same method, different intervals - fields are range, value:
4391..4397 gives 2.75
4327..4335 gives 2.95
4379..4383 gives 2.67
